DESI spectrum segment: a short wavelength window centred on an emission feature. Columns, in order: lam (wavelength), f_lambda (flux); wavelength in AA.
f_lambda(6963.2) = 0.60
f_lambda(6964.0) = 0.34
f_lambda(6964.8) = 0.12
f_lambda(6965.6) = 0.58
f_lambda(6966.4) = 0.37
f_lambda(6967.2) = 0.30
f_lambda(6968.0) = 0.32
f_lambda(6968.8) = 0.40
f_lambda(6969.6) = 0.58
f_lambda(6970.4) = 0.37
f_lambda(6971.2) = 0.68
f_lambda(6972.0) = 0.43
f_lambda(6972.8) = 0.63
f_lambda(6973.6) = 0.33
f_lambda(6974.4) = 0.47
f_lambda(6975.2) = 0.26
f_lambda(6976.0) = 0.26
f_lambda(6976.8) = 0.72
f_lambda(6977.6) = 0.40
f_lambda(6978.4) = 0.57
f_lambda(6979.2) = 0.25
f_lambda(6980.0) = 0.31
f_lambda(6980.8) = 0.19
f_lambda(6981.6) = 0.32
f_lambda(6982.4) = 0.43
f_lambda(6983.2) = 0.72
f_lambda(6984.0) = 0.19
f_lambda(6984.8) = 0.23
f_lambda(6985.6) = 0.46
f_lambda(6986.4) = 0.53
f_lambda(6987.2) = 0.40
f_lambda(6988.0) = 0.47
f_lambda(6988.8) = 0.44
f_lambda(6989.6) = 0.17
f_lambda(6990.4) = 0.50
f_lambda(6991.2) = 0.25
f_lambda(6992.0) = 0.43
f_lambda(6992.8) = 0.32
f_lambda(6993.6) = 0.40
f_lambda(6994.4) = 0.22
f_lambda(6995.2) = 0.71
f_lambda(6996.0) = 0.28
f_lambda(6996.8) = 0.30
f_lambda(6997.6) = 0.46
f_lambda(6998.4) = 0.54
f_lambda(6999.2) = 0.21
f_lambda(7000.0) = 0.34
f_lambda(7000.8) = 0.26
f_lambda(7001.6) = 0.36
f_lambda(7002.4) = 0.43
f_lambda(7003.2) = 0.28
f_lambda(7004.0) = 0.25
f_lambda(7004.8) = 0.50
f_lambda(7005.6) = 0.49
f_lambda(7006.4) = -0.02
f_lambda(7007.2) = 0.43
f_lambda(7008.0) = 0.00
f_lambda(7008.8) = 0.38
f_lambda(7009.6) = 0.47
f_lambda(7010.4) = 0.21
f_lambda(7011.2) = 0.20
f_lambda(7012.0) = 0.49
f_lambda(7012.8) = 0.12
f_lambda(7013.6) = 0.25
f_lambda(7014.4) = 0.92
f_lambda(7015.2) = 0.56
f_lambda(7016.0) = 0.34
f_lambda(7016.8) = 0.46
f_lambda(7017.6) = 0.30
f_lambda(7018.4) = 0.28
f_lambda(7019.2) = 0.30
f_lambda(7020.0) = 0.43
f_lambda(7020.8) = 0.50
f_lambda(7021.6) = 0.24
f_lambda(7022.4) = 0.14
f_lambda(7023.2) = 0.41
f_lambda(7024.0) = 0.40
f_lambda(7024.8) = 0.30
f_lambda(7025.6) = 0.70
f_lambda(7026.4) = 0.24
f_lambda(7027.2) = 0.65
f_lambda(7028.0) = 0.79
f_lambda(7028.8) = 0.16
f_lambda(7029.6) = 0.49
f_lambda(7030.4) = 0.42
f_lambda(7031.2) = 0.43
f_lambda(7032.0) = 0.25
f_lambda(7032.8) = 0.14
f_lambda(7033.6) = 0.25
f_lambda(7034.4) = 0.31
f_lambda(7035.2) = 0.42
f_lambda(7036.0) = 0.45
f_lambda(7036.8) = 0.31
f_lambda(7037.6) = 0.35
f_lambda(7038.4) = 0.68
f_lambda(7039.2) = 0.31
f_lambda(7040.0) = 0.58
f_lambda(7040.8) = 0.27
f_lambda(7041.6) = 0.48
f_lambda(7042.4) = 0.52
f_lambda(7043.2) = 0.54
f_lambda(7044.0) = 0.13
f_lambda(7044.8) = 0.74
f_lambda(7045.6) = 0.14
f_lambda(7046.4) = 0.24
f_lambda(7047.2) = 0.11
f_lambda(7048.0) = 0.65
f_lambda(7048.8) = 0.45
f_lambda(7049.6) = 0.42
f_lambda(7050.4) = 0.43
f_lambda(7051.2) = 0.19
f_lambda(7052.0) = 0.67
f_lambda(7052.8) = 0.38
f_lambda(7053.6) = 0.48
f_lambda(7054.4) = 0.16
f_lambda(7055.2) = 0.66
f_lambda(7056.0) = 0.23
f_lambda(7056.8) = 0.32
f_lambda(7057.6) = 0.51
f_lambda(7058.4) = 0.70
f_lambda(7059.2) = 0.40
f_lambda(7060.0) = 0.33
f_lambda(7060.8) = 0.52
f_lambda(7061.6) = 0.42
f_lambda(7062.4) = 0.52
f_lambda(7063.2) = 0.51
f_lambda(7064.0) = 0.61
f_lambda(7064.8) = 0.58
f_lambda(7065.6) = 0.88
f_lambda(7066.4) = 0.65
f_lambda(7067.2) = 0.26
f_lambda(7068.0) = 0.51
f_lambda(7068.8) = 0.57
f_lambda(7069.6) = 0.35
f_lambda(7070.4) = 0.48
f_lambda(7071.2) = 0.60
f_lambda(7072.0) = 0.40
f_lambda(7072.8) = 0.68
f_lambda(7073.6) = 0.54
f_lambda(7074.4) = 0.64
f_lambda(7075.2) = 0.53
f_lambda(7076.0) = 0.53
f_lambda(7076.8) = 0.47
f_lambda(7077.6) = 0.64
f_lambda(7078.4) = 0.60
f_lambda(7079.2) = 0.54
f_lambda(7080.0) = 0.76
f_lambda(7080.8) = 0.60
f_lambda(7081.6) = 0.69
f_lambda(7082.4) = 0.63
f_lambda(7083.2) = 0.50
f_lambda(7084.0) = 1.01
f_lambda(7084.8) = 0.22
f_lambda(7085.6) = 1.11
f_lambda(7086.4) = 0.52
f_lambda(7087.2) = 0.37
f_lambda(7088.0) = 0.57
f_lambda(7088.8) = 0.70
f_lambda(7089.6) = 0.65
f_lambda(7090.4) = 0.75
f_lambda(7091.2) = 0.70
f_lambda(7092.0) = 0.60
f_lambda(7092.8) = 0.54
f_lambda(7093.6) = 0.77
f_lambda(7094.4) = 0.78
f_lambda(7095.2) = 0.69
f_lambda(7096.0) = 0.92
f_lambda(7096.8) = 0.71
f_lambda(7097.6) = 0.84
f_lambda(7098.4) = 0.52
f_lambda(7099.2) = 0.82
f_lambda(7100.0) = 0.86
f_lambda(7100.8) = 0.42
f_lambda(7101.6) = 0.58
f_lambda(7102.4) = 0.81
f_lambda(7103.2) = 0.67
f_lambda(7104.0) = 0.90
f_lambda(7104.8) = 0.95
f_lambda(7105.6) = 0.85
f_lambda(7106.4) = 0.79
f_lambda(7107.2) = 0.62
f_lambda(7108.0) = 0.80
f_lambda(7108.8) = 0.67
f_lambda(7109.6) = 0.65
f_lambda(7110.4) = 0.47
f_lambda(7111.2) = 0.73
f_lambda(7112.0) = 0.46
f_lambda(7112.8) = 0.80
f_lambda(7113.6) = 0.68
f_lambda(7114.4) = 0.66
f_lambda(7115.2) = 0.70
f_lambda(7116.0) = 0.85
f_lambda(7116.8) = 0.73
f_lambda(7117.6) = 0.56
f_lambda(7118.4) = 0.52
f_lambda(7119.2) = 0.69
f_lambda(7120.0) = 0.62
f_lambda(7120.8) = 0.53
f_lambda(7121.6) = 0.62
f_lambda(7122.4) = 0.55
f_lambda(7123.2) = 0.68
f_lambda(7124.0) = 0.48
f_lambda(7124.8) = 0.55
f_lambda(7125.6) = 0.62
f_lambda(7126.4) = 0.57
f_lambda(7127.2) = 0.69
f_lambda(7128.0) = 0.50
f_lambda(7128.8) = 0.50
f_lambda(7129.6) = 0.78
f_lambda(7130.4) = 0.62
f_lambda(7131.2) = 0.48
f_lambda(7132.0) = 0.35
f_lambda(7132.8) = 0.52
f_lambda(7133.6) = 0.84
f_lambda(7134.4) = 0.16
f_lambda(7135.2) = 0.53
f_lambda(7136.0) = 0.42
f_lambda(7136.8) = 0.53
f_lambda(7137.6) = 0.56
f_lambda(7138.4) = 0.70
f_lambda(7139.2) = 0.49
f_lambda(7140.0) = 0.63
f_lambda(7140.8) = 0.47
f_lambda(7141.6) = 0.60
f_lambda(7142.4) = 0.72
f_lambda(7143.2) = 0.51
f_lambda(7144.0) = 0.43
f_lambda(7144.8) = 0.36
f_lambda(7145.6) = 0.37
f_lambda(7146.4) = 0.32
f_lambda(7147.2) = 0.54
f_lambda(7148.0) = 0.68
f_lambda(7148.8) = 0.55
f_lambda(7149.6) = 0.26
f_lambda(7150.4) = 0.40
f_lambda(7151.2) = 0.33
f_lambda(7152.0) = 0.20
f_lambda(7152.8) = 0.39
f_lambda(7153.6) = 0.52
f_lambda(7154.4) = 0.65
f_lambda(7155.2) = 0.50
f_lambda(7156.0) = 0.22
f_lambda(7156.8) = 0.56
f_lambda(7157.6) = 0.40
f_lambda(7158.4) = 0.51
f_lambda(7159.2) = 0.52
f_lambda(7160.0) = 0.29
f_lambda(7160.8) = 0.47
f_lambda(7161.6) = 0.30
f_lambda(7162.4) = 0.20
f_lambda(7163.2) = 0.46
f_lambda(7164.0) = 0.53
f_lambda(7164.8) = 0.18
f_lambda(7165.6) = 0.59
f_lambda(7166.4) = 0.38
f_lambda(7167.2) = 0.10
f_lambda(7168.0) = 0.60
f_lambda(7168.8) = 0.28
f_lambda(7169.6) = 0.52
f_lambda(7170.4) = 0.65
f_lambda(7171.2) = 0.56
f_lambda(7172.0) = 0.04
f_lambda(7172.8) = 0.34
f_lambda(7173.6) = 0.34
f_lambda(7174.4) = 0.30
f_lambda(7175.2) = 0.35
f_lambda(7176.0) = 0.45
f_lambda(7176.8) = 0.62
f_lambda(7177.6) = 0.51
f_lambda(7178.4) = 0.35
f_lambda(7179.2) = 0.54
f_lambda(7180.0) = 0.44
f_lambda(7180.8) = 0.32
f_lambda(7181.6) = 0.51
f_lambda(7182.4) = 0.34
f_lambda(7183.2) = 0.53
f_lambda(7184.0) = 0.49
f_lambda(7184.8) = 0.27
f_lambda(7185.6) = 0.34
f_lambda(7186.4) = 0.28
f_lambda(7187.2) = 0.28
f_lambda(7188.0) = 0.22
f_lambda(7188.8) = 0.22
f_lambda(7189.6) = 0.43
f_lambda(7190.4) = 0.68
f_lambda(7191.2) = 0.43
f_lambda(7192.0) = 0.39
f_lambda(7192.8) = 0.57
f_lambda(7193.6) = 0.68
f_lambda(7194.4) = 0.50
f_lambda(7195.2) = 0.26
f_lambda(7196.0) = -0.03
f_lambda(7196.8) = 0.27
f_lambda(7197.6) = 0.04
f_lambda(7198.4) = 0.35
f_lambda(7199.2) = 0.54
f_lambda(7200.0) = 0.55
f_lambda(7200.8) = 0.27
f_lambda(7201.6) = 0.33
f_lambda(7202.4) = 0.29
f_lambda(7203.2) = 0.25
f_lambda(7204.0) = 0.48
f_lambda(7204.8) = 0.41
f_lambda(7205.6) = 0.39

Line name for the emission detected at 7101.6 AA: Mg II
